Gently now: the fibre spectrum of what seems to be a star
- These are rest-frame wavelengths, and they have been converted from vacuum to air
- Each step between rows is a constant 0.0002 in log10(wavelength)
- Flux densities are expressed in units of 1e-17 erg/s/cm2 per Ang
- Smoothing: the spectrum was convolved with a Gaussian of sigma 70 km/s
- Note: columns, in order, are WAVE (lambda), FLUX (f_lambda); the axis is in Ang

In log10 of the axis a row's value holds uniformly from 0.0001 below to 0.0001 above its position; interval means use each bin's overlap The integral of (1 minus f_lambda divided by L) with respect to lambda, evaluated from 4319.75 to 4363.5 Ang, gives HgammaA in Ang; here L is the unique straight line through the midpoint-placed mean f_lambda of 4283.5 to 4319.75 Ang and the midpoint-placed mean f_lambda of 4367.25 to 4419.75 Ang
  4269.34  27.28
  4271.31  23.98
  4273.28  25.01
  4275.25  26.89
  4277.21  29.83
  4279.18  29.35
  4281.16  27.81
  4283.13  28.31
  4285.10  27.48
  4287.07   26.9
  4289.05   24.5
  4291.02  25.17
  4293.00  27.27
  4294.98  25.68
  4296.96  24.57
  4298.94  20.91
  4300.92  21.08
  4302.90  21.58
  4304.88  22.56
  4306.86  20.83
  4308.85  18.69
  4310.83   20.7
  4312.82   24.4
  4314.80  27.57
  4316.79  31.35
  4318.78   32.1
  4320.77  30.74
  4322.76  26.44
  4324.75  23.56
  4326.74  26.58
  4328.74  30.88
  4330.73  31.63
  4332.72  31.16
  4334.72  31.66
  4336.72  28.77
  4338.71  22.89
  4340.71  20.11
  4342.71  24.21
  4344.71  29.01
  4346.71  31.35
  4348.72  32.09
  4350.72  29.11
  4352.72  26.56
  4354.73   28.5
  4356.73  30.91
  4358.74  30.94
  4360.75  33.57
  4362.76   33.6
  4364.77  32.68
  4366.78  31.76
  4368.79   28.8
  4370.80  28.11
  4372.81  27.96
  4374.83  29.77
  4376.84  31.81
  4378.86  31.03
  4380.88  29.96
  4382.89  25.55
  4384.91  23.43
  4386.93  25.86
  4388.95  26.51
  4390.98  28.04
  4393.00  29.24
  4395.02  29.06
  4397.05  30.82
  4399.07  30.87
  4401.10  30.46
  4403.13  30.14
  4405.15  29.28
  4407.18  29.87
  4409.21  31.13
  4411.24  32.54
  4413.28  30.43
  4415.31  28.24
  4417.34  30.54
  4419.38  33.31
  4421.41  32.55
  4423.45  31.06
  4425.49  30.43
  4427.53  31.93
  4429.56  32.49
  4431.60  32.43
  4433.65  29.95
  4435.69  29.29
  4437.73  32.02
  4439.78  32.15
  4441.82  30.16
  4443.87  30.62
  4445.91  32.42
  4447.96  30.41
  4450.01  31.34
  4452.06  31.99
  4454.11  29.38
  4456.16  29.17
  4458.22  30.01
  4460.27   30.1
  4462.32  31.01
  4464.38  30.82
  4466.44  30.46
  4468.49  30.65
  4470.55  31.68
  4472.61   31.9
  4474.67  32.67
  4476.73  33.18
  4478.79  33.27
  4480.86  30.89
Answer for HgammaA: -3.4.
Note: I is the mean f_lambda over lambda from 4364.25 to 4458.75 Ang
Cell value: 30.1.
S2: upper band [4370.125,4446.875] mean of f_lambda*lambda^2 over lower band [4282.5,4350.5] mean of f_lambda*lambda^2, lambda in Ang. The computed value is 1.2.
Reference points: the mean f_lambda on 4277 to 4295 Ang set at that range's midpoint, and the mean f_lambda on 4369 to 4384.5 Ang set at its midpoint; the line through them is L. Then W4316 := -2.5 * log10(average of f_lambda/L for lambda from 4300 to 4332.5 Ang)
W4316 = 0.08 mag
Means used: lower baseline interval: 27.2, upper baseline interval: 28.9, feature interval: 25.8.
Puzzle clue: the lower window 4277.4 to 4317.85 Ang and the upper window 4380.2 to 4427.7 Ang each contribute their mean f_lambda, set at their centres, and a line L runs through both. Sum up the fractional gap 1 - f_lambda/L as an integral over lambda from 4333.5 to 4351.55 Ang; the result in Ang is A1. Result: -0.5 Ang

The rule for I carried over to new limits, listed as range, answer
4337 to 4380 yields 29.3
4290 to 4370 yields 27.3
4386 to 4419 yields 29.6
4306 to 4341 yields 26.8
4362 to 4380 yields 30.6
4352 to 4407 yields 29.5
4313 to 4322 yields 29.8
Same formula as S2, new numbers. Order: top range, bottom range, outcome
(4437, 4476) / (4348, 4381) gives 1.06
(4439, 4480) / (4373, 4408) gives 1.11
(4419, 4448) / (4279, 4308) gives 1.35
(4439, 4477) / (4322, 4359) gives 1.16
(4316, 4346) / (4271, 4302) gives 1.10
